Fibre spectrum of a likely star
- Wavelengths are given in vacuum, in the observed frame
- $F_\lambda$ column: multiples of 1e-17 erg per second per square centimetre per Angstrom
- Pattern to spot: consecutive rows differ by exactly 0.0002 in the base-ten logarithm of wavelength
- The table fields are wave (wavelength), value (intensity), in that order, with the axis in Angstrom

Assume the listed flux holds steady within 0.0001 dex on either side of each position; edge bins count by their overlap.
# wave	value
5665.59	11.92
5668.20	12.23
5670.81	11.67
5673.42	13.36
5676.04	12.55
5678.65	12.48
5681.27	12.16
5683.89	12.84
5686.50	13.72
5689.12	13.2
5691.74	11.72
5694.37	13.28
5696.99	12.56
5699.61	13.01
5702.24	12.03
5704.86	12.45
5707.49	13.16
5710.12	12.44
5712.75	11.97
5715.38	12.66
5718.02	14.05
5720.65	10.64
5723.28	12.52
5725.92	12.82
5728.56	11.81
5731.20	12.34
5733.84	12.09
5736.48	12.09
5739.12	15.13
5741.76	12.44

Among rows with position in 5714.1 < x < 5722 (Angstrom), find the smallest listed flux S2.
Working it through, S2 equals 10.64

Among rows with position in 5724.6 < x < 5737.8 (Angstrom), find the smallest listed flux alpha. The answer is 11.81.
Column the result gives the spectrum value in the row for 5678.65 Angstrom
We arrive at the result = 12.48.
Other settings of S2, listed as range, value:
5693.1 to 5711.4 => 12.03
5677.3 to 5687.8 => 12.16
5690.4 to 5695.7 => 11.72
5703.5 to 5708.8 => 12.45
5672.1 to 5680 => 12.48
